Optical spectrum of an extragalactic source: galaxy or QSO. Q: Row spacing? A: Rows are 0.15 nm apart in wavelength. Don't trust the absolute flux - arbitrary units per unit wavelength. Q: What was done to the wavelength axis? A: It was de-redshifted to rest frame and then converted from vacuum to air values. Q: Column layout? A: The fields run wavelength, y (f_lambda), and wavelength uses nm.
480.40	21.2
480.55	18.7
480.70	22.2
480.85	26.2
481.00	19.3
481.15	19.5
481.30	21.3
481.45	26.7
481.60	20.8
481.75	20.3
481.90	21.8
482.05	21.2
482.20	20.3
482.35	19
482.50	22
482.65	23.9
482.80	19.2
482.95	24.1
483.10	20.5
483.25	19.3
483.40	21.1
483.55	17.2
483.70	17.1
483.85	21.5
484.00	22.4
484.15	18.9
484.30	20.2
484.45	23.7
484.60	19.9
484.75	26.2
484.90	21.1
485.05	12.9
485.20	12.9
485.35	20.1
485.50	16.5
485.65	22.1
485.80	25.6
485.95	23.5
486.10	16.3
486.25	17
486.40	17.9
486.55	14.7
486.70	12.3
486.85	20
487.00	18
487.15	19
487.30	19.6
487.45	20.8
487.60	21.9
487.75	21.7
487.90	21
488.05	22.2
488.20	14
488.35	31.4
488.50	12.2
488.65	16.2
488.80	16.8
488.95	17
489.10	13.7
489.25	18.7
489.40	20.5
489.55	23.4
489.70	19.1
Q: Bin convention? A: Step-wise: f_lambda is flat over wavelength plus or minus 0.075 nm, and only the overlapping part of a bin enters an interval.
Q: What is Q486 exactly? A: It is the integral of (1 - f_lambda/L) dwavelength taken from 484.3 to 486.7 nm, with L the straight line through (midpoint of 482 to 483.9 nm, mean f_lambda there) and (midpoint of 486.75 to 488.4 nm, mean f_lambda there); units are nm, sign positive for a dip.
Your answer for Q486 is 0.16 nm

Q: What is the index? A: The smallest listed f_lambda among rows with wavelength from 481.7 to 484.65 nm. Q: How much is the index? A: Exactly 17.1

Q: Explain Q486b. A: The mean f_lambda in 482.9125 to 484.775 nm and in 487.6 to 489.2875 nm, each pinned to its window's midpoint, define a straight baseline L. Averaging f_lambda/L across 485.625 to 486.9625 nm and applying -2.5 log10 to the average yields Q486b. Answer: 0.06 mag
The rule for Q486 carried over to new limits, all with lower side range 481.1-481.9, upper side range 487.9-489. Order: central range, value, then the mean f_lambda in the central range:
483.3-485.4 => 0.09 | 19.6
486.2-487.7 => 0.09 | 18.2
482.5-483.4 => -0.01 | 21.4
